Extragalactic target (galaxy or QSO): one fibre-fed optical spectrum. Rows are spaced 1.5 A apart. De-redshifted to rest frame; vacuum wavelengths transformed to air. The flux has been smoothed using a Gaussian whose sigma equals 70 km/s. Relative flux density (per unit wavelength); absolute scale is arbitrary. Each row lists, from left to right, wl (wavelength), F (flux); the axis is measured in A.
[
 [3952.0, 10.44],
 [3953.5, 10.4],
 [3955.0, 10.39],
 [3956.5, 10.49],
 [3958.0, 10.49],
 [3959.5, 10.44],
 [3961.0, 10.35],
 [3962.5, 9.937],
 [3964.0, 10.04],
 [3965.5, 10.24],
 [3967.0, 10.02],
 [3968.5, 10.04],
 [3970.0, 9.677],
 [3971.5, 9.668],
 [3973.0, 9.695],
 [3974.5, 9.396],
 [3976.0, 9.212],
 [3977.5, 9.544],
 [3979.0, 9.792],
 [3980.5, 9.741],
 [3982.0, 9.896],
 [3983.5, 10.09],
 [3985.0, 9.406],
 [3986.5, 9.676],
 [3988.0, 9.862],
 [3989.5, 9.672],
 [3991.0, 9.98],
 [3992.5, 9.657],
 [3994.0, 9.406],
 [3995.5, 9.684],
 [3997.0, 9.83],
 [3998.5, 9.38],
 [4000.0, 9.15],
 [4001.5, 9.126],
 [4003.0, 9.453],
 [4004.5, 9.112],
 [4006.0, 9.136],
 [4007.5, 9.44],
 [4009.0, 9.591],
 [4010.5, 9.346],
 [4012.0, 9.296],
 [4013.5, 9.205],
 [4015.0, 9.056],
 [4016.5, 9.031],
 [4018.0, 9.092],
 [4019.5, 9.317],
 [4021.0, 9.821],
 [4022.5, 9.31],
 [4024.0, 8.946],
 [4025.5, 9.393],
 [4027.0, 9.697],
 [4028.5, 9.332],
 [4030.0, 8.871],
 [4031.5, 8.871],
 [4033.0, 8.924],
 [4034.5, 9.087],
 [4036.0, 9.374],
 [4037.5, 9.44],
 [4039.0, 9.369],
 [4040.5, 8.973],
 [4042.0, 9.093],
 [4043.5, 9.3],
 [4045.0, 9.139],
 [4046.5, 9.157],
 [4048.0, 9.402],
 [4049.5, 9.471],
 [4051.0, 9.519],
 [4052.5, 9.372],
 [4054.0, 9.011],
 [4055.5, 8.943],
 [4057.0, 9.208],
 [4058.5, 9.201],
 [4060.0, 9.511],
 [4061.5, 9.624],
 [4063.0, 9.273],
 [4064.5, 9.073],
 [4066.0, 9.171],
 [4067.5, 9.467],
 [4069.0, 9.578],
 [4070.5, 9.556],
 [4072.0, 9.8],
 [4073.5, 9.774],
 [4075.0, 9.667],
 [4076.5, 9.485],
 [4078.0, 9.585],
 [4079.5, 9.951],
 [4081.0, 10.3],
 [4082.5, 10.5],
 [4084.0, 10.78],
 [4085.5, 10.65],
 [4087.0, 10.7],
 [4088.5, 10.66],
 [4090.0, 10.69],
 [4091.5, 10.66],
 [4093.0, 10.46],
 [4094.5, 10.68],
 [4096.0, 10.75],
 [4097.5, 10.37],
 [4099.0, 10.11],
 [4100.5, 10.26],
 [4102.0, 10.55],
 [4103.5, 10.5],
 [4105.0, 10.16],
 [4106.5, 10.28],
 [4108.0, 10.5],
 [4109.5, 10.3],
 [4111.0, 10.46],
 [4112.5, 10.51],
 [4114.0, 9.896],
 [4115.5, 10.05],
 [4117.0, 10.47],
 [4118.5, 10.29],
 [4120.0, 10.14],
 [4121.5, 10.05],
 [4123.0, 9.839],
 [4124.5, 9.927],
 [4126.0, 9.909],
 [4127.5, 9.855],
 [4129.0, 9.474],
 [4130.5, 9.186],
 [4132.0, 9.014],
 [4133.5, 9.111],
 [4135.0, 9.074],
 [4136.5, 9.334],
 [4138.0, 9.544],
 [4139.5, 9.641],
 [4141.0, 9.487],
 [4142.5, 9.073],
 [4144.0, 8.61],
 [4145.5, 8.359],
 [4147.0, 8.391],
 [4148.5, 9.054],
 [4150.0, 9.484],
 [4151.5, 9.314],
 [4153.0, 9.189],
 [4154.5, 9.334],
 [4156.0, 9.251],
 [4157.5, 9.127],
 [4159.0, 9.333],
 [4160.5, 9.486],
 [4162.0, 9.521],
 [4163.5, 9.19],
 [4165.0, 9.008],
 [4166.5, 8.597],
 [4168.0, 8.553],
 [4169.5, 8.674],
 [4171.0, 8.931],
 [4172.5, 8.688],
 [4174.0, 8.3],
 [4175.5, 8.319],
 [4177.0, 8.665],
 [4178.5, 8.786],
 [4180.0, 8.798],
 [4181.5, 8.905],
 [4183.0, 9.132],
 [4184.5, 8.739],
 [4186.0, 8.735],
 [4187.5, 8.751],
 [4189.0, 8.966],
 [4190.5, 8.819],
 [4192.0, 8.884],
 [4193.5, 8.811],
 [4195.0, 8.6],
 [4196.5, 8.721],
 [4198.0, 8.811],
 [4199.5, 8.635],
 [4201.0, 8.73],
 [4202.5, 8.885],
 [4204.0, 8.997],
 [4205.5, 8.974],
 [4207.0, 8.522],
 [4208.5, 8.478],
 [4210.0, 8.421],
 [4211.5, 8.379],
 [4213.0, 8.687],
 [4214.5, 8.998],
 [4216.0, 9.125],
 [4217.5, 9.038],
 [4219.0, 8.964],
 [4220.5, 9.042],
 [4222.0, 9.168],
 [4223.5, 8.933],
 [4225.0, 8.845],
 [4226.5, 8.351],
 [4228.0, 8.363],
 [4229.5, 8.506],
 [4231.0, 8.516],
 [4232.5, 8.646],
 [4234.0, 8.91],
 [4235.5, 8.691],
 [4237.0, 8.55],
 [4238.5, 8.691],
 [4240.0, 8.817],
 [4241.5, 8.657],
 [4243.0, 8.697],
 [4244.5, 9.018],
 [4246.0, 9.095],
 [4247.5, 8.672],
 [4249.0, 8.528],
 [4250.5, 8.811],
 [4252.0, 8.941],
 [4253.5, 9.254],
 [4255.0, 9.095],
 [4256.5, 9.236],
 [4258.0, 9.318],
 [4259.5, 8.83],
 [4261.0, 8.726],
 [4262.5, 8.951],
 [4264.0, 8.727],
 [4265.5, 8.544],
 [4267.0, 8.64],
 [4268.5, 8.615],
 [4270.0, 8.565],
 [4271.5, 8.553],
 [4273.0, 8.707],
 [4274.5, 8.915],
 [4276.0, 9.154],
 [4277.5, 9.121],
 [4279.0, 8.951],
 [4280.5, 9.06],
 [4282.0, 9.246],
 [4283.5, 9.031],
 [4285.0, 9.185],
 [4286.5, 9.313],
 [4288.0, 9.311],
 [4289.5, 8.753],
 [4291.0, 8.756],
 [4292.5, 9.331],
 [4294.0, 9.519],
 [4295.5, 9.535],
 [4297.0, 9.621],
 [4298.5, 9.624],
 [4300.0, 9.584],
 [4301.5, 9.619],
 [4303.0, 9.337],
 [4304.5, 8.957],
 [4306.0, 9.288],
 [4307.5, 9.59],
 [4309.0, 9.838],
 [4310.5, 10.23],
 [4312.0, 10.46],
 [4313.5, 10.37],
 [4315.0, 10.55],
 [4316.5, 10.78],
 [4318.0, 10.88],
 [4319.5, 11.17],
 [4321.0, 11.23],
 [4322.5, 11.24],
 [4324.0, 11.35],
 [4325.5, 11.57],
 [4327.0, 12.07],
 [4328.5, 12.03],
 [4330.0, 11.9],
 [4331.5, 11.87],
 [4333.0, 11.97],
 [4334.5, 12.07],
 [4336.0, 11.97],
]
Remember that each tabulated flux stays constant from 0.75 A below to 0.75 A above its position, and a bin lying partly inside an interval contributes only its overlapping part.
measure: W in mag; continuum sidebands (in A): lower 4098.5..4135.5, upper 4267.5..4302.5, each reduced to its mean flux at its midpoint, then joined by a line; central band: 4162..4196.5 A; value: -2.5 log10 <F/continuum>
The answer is 0.11 mag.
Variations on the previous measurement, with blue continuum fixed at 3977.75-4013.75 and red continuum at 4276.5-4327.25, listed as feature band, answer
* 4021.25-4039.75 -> 0.04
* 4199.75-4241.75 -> 0.12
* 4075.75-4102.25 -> -0.08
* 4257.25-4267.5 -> 0.12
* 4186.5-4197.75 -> 0.11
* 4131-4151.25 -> 0.07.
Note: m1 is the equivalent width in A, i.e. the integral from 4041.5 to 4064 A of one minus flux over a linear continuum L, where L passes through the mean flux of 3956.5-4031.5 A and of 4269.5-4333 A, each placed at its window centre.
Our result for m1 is 0.9 A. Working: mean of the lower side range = 9.58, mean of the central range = 9.28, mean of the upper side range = 9.94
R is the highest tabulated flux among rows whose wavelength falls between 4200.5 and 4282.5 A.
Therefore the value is 9.318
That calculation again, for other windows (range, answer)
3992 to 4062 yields 9.83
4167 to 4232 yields 9.168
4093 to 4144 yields 10.75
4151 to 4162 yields 9.521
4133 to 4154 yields 9.641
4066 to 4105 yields 10.78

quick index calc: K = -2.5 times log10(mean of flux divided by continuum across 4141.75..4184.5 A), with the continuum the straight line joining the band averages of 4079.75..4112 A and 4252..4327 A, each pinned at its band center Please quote 0.14 mag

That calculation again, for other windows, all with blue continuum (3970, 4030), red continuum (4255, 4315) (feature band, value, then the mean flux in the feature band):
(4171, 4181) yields 0.084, 8.63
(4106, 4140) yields -0.056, 9.86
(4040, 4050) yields 0.024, 9.22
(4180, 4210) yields 0.062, 8.79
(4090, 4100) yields -0.123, 10.5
